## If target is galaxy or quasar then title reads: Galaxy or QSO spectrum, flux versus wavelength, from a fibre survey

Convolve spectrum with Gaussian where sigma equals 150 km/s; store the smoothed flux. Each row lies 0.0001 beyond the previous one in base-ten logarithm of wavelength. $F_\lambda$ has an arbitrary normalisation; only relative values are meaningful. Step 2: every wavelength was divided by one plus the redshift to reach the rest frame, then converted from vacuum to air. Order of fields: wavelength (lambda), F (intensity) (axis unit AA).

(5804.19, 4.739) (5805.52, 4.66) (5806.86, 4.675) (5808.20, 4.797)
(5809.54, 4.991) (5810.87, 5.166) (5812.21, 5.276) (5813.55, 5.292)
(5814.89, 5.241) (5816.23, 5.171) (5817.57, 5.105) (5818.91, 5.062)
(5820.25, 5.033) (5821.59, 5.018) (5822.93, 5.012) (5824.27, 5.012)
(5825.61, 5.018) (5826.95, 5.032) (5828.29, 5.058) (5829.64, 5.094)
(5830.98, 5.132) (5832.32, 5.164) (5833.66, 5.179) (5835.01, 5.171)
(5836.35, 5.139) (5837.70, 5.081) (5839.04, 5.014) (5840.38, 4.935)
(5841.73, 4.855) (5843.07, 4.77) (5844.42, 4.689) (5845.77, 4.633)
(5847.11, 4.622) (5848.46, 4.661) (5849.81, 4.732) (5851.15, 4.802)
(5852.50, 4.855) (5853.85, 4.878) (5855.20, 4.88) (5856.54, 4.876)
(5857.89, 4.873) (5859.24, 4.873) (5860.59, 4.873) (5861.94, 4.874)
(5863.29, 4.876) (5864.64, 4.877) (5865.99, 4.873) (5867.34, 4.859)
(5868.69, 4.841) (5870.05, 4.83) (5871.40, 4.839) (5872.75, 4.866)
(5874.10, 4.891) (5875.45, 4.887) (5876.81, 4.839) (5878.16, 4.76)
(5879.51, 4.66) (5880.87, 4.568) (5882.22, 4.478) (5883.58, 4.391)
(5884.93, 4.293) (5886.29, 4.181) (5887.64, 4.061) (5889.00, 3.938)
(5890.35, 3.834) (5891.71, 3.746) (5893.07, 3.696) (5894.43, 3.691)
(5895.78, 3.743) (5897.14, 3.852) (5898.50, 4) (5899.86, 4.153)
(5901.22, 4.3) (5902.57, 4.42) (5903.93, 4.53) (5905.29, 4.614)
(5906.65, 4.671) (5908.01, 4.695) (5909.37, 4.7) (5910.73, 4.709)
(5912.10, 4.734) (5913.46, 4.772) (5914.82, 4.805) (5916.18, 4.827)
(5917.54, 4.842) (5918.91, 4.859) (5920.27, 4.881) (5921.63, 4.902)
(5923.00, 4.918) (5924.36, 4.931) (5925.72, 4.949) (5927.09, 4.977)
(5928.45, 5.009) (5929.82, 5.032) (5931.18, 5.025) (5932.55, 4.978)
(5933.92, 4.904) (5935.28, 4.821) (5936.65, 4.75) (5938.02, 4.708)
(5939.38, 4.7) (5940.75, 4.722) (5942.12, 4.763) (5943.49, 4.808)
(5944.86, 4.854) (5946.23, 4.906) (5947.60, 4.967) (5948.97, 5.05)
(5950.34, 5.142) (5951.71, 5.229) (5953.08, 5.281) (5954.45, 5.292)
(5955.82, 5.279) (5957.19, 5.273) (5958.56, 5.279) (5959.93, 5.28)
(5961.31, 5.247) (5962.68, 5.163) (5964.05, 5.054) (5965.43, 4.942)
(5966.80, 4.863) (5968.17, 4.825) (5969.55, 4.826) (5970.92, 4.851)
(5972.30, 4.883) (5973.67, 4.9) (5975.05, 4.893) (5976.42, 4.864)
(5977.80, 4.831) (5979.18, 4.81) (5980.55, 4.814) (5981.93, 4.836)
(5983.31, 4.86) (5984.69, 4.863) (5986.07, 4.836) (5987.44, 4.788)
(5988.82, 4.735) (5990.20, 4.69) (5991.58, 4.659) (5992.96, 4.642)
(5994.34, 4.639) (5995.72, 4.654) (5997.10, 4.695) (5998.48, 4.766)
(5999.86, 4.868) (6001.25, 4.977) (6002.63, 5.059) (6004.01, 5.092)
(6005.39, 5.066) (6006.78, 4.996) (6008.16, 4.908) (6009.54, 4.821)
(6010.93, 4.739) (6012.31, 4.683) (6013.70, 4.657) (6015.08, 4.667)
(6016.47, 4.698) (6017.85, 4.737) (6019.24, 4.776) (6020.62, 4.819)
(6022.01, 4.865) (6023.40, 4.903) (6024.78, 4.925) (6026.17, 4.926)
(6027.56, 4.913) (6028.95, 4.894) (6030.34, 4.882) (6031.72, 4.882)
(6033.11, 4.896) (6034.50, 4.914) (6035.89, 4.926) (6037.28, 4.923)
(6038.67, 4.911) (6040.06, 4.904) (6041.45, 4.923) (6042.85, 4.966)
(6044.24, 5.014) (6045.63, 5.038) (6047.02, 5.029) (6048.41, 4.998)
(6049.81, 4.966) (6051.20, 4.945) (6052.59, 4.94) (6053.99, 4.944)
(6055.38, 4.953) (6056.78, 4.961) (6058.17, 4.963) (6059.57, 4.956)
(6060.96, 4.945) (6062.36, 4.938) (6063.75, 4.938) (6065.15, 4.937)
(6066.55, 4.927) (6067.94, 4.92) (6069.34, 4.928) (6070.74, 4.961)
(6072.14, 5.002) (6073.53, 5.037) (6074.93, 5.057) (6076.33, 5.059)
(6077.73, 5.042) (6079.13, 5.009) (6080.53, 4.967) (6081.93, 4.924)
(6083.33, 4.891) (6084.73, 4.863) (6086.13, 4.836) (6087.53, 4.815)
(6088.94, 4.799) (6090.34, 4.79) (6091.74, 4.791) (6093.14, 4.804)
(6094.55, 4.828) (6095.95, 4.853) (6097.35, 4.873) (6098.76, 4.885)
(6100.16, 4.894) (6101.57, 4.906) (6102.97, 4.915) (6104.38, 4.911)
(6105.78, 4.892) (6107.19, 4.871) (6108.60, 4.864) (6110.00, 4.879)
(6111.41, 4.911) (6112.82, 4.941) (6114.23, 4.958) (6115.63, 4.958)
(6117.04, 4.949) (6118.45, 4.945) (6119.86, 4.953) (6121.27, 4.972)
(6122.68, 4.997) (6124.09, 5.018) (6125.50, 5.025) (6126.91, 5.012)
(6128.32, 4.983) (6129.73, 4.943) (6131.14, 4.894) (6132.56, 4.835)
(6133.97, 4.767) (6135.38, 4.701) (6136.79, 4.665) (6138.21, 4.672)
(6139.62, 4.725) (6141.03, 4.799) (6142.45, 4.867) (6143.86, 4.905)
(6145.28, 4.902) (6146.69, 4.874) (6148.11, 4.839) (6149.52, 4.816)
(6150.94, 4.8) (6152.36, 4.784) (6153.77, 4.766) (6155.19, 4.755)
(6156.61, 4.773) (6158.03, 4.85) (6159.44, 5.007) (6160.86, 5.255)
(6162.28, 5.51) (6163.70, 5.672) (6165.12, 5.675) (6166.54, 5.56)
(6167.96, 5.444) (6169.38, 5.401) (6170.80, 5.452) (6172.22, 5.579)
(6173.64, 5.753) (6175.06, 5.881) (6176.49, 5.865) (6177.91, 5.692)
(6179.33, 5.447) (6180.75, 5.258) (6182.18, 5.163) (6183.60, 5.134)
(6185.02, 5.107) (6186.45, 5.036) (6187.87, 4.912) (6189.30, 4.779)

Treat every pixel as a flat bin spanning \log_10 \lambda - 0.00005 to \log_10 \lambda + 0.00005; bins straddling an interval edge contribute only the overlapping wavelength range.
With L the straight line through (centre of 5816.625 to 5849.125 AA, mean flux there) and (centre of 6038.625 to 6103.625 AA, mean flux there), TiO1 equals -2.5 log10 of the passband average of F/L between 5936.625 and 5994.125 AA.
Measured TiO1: 0.006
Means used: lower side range 4.98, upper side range 4.93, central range 4.93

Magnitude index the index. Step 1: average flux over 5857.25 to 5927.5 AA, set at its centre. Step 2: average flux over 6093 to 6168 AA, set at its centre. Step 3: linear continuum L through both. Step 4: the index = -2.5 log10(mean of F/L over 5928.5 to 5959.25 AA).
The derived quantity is -0.08 mag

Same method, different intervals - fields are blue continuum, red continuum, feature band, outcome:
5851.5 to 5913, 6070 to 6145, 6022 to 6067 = -0.03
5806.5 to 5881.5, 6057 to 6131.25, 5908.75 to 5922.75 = 0.03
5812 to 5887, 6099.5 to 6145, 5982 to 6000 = 0.03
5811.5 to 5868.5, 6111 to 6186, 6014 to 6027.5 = 0.05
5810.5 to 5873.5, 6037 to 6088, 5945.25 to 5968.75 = -0.04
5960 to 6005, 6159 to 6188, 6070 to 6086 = 0.04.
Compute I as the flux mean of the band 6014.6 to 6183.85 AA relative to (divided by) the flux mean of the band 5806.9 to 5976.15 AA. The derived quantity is 1.0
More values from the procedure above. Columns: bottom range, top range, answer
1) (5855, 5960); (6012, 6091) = 1.04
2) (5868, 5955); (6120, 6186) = 1.10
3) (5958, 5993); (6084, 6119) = 1.00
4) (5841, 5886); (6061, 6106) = 1.03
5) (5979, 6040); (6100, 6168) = 1.02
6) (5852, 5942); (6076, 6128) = 1.06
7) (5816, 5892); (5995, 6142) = 1.02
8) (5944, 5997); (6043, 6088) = 1.00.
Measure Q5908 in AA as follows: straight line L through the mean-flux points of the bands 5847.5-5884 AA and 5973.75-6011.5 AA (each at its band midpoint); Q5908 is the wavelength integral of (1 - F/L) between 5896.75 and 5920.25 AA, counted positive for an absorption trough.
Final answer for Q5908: 1.1 AA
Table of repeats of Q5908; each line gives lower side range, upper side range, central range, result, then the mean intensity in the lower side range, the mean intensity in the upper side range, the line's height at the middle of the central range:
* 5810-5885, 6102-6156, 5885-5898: 2.71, 4.91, 4.88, 4.91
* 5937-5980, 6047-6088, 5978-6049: 1.65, 4.98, 4.96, 4.97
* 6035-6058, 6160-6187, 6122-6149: 2.29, 4.96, 5.47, 5.31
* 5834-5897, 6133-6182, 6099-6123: 0.65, 4.64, 5.14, 5.06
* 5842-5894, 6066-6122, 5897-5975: -2.43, 4.63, 4.91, 4.71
